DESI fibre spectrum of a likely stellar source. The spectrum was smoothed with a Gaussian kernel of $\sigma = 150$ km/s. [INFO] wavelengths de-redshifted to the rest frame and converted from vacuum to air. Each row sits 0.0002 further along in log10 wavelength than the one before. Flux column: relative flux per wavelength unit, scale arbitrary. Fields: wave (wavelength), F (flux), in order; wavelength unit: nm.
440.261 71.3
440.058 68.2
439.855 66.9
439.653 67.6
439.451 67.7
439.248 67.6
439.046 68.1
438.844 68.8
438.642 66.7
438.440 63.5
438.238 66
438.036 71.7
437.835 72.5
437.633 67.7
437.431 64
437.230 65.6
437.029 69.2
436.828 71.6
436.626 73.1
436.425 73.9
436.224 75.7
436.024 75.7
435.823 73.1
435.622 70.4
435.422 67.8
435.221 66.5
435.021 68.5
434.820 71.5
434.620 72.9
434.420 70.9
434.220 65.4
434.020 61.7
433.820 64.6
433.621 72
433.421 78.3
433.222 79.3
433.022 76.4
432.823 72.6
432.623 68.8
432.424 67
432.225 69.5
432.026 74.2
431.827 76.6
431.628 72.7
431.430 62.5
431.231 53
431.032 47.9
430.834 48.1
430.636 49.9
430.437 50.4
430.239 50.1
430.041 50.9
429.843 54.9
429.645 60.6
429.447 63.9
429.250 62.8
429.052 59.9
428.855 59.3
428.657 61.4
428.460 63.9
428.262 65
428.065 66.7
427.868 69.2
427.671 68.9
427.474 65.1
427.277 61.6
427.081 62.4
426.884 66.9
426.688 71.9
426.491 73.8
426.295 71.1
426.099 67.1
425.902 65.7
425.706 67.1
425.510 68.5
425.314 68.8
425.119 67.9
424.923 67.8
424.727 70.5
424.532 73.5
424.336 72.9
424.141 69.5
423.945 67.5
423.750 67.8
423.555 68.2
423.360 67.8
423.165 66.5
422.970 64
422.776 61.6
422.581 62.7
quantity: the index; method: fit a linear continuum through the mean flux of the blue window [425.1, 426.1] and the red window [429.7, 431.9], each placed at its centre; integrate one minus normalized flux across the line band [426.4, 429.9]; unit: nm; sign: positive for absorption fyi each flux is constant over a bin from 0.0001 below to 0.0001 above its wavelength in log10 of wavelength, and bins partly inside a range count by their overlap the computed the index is -0.14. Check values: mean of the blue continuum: 67.5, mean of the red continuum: 55.9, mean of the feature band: 64.4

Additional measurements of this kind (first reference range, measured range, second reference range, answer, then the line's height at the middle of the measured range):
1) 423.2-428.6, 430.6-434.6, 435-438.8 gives 0.118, 69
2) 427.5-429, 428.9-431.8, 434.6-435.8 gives 0.411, 66.2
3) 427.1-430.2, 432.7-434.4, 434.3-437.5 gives -0.085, 67.9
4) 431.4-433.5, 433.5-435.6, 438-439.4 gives 0.077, 71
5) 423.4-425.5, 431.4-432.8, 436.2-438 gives -0.017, 69.9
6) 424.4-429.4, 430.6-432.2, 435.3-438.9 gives 0.156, 68.1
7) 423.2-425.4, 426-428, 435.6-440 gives 0.042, 69.2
